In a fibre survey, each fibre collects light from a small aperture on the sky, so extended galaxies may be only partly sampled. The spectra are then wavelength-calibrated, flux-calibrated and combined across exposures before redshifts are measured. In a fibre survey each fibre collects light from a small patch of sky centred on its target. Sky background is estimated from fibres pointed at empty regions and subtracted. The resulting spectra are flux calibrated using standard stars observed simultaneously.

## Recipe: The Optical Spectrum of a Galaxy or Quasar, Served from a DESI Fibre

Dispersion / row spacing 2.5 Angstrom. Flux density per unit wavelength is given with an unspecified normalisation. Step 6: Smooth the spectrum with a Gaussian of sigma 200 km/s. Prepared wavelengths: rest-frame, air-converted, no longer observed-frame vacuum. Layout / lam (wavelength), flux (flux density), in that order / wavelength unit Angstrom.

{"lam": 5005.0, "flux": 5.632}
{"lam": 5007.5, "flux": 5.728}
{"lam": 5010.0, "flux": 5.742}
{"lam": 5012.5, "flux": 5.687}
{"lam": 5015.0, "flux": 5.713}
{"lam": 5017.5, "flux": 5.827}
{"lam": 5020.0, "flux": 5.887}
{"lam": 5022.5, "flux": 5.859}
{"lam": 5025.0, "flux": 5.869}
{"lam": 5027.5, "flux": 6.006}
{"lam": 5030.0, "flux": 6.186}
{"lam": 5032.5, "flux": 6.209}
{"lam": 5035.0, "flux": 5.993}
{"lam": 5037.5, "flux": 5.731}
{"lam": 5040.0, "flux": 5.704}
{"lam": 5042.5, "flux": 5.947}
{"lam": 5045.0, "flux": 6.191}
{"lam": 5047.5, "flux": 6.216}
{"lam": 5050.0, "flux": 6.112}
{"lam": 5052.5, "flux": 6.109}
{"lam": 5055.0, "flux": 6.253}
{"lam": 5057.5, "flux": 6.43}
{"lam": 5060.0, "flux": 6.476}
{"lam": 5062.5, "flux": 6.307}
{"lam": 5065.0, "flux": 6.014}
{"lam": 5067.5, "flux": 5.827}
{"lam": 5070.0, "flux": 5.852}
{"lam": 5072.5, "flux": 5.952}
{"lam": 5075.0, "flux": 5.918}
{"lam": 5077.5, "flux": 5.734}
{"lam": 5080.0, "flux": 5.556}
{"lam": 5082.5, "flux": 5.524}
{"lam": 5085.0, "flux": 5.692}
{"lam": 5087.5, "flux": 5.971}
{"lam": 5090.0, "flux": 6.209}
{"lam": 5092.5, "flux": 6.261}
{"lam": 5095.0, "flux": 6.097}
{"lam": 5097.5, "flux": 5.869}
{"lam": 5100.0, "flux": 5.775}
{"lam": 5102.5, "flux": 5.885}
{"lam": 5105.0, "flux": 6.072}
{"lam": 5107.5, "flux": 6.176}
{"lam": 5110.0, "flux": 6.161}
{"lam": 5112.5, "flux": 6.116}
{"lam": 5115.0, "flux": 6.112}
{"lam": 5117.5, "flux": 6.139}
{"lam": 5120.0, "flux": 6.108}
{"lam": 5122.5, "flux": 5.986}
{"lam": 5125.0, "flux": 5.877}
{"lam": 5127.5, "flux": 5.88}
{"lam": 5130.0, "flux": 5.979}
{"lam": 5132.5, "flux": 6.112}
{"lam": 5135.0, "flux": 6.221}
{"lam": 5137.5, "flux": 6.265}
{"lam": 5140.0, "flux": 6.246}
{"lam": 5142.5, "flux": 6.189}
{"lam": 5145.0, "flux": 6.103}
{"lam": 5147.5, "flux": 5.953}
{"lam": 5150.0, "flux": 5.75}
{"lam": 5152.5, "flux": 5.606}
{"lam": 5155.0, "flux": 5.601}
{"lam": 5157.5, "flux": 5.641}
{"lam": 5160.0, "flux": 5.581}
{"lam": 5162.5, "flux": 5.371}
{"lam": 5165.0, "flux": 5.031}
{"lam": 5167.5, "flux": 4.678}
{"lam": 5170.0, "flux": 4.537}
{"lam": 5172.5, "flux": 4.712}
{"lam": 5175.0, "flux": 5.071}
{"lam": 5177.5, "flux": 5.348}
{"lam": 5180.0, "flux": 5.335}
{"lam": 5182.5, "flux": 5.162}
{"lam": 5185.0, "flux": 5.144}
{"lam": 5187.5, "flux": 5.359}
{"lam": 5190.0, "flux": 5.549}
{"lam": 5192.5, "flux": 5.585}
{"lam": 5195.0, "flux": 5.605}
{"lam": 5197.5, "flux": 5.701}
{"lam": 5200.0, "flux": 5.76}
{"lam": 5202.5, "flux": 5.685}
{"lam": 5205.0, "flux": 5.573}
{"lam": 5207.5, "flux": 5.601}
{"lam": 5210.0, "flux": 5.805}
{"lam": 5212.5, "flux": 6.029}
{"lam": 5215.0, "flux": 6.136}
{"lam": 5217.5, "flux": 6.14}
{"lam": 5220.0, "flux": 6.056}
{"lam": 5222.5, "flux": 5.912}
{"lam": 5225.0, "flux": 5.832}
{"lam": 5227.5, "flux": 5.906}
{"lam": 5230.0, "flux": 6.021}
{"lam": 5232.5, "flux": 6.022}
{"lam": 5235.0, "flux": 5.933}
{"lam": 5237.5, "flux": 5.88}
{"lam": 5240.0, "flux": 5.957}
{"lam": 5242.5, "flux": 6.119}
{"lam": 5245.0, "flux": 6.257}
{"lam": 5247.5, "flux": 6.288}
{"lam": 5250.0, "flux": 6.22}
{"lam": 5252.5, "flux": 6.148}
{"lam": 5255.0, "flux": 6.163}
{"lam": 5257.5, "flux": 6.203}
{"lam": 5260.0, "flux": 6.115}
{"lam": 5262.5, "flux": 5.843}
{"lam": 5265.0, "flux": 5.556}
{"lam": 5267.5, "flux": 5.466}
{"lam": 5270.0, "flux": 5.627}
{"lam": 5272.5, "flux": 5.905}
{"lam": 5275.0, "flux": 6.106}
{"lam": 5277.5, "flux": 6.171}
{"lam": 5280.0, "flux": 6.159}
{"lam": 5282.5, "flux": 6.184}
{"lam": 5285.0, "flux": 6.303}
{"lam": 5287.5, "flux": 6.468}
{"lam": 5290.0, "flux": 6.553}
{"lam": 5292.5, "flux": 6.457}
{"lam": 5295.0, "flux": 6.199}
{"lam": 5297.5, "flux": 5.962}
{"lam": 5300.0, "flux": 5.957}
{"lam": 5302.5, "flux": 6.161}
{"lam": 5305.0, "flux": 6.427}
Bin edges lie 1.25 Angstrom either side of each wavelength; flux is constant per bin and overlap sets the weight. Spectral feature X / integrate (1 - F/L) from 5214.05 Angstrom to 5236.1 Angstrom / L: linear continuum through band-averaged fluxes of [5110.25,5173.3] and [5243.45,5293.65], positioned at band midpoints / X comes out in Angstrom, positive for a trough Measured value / 0.0 Angstrom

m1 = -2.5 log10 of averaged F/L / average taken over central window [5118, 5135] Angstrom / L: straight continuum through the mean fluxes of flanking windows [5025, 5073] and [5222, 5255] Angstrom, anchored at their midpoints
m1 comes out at 0.01 mag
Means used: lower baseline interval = 6.08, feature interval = 6.01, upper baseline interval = 6.05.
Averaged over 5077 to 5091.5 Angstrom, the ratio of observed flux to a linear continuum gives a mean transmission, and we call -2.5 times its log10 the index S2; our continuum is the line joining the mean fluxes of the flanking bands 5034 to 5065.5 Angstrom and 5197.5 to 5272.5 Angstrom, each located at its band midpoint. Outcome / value 0.05 mag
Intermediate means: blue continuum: 6.12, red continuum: 5.94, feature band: 5.79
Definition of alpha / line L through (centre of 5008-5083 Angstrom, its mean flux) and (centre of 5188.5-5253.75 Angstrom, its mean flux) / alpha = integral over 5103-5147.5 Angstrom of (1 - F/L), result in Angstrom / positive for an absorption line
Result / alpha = -1.17 Angstrom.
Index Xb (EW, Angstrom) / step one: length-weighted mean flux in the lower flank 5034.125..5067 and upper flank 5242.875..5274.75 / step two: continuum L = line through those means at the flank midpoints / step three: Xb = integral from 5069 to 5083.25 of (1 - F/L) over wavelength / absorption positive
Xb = 0.8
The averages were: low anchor 6.11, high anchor 5.99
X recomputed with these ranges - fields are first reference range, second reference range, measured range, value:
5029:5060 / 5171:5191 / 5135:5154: -2.0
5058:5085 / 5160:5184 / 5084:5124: -2.9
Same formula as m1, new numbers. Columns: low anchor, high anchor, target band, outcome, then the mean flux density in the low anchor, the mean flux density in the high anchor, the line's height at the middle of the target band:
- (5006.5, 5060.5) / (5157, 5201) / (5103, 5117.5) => -0.09 mag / 5.99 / 5.28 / 5.61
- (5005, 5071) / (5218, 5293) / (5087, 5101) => -0.01 mag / 5.99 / 6.06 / 6.01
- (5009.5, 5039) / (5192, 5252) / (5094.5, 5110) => -0.01 mag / 5.89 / 5.92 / 5.91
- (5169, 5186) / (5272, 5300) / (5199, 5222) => -0.09 mag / 5.05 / 6.22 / 5.41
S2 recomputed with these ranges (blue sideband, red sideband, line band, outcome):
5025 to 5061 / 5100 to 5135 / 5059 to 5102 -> 0.024 mag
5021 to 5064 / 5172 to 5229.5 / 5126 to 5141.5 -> -0.053 mag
